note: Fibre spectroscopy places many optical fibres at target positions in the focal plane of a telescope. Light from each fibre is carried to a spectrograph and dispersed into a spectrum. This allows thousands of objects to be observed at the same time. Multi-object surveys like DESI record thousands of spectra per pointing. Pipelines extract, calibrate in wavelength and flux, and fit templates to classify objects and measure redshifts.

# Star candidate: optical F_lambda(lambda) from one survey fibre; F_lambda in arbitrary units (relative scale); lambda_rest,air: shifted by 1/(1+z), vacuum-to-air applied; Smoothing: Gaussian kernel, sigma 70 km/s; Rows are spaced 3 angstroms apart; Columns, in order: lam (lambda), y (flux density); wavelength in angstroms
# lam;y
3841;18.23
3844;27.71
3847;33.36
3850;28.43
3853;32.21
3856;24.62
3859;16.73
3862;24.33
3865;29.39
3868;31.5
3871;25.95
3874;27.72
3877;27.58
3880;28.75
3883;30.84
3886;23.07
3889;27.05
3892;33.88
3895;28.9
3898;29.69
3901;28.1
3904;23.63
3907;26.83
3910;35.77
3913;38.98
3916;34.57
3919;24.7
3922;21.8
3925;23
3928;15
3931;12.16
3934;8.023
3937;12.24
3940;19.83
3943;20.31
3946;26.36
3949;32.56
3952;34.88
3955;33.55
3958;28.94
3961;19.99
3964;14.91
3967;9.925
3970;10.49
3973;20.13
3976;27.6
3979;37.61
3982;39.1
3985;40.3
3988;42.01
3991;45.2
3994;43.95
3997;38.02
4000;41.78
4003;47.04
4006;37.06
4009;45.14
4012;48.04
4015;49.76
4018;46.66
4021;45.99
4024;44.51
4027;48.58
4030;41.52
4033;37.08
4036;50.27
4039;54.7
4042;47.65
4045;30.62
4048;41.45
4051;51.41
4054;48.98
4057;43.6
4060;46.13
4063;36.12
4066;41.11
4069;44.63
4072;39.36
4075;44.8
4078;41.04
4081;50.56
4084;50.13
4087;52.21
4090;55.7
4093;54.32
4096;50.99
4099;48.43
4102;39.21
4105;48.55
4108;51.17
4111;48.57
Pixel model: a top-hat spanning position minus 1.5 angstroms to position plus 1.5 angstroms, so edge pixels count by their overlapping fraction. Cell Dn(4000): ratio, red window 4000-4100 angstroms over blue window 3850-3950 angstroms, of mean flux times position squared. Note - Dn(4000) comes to 1.93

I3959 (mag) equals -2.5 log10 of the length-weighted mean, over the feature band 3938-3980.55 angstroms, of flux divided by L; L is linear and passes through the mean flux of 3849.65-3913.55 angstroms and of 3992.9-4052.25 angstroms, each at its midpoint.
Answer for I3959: 0.475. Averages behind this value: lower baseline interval 28.2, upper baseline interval 44.5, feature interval 24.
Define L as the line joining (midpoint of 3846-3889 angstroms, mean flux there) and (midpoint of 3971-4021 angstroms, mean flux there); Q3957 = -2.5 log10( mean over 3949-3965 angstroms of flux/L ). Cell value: 0.31 mag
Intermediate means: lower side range 27.4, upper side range 40.4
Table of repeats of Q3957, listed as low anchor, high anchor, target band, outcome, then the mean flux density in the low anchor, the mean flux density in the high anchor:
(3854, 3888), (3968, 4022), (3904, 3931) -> 0.17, 26.5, 38.9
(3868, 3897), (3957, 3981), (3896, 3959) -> -0.02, 28.4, 21.4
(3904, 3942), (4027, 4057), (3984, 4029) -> -0.16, 22.7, 45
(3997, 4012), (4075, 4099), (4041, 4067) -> 0.10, 42.8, 50.2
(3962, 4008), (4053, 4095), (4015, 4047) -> -0.13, 33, 46.4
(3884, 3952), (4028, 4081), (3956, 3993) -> 0.17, 25.1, 43.8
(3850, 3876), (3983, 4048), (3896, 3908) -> 0.15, 26.7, 44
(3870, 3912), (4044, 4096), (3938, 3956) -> 0.24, 28.6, 45.7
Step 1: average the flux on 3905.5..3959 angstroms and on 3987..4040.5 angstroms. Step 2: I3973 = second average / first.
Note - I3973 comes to 1.80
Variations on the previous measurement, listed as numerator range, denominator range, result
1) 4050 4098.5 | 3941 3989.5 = 1.72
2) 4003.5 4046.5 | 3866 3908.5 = 1.60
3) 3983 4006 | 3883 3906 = 1.51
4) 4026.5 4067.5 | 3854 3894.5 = 1.63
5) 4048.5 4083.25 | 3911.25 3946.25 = 2.08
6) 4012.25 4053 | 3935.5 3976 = 2.06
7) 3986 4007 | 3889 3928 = 1.48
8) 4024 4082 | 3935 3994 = 1.61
